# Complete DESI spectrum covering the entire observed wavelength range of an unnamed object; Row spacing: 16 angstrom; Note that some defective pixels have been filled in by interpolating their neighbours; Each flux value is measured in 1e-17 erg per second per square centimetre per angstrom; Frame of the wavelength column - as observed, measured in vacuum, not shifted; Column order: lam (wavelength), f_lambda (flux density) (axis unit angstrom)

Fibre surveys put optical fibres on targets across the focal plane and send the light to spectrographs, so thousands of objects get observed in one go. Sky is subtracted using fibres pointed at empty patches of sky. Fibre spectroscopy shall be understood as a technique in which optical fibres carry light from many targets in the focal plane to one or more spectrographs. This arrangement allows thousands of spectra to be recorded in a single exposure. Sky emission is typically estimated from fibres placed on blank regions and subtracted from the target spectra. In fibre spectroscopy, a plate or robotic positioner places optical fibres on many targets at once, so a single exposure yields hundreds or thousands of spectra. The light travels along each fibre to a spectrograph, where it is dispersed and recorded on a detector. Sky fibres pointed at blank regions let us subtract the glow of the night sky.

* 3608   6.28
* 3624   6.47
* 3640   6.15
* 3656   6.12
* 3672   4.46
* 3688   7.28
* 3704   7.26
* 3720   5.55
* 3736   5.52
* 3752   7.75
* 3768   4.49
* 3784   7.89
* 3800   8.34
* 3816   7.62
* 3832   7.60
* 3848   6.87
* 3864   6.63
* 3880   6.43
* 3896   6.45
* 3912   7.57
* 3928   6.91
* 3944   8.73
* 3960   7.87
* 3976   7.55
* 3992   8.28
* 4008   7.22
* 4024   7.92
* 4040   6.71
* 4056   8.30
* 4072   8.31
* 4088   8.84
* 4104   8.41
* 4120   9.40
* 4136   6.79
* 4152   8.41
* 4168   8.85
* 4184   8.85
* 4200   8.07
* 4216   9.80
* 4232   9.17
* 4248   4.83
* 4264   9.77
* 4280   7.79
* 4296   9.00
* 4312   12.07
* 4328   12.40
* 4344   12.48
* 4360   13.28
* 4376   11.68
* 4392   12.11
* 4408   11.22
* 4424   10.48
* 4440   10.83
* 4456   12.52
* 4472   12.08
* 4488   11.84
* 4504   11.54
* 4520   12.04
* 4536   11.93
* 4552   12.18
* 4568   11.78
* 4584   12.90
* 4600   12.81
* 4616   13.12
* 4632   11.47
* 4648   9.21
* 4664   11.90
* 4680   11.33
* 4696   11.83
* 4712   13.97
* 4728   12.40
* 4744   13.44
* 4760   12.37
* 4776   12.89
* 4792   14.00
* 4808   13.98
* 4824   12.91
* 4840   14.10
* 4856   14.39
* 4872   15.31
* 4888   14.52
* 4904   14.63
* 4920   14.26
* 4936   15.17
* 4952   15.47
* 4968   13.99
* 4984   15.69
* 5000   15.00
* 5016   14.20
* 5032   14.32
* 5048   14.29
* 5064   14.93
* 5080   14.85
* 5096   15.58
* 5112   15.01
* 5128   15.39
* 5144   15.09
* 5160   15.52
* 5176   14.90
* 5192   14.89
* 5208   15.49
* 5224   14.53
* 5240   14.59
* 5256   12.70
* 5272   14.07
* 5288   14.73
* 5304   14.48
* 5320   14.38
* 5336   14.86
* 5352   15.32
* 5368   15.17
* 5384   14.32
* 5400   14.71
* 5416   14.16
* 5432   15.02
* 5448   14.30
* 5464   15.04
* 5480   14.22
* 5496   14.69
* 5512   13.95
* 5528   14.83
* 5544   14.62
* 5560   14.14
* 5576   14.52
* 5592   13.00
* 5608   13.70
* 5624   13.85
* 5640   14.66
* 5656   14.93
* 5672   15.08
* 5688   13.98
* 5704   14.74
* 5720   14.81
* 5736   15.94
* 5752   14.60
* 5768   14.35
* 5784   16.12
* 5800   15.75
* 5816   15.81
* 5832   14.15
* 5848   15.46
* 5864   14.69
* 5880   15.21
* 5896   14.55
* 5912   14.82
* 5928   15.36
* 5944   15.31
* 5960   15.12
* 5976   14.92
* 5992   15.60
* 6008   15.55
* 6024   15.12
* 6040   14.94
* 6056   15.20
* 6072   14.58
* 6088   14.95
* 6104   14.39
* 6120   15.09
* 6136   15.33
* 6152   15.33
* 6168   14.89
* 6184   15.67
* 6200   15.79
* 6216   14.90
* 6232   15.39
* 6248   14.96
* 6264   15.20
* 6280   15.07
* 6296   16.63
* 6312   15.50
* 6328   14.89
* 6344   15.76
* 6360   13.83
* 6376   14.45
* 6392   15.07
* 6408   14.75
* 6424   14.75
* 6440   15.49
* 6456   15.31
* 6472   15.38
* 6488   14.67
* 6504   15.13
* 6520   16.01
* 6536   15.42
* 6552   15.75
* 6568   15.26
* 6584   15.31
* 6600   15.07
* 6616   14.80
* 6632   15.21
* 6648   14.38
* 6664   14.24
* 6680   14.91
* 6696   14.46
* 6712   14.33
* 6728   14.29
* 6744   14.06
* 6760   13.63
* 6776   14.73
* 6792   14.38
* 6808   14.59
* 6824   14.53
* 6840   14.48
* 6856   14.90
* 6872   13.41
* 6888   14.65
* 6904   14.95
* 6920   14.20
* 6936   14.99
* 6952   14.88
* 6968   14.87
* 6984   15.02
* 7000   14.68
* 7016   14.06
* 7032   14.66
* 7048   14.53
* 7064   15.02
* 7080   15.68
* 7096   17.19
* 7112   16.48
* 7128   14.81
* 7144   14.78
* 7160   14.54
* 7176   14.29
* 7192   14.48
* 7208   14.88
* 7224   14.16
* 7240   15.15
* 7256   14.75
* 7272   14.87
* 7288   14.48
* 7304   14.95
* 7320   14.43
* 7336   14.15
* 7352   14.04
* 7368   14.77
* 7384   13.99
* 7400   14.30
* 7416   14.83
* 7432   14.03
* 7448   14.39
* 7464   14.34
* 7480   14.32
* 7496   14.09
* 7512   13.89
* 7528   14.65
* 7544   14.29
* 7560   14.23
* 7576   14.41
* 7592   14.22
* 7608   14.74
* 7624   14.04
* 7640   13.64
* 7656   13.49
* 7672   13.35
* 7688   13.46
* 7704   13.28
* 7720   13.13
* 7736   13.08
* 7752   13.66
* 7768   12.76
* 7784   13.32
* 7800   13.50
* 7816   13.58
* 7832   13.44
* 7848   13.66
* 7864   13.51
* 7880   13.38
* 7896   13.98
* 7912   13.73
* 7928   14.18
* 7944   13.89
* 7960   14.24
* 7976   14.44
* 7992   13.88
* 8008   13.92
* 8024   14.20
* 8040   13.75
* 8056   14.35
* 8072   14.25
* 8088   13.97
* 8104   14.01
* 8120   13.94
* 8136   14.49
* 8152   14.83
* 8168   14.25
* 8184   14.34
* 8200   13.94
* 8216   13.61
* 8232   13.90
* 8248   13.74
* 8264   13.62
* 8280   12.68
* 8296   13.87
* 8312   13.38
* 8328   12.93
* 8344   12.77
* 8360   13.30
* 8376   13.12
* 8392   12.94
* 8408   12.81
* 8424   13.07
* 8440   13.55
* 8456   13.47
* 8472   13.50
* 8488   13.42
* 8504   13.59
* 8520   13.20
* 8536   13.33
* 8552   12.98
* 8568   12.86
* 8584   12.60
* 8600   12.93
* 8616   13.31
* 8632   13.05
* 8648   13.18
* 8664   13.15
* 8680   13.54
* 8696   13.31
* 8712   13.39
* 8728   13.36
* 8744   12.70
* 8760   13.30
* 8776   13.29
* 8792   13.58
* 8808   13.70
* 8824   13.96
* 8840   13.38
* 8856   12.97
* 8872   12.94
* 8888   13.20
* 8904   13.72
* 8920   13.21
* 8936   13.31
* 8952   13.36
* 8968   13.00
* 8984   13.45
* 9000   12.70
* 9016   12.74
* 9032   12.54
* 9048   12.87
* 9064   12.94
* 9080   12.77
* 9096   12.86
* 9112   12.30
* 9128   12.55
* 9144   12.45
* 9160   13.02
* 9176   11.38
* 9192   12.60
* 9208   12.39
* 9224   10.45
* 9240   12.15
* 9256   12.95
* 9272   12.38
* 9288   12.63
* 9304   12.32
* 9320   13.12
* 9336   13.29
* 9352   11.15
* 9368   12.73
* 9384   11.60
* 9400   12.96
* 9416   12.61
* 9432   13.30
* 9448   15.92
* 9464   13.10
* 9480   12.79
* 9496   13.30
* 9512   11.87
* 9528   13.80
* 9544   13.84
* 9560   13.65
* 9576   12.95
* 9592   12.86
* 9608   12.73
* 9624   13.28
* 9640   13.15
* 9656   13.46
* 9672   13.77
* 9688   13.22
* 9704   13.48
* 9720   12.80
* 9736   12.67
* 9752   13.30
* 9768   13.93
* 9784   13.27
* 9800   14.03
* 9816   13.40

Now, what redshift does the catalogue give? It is 0.08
